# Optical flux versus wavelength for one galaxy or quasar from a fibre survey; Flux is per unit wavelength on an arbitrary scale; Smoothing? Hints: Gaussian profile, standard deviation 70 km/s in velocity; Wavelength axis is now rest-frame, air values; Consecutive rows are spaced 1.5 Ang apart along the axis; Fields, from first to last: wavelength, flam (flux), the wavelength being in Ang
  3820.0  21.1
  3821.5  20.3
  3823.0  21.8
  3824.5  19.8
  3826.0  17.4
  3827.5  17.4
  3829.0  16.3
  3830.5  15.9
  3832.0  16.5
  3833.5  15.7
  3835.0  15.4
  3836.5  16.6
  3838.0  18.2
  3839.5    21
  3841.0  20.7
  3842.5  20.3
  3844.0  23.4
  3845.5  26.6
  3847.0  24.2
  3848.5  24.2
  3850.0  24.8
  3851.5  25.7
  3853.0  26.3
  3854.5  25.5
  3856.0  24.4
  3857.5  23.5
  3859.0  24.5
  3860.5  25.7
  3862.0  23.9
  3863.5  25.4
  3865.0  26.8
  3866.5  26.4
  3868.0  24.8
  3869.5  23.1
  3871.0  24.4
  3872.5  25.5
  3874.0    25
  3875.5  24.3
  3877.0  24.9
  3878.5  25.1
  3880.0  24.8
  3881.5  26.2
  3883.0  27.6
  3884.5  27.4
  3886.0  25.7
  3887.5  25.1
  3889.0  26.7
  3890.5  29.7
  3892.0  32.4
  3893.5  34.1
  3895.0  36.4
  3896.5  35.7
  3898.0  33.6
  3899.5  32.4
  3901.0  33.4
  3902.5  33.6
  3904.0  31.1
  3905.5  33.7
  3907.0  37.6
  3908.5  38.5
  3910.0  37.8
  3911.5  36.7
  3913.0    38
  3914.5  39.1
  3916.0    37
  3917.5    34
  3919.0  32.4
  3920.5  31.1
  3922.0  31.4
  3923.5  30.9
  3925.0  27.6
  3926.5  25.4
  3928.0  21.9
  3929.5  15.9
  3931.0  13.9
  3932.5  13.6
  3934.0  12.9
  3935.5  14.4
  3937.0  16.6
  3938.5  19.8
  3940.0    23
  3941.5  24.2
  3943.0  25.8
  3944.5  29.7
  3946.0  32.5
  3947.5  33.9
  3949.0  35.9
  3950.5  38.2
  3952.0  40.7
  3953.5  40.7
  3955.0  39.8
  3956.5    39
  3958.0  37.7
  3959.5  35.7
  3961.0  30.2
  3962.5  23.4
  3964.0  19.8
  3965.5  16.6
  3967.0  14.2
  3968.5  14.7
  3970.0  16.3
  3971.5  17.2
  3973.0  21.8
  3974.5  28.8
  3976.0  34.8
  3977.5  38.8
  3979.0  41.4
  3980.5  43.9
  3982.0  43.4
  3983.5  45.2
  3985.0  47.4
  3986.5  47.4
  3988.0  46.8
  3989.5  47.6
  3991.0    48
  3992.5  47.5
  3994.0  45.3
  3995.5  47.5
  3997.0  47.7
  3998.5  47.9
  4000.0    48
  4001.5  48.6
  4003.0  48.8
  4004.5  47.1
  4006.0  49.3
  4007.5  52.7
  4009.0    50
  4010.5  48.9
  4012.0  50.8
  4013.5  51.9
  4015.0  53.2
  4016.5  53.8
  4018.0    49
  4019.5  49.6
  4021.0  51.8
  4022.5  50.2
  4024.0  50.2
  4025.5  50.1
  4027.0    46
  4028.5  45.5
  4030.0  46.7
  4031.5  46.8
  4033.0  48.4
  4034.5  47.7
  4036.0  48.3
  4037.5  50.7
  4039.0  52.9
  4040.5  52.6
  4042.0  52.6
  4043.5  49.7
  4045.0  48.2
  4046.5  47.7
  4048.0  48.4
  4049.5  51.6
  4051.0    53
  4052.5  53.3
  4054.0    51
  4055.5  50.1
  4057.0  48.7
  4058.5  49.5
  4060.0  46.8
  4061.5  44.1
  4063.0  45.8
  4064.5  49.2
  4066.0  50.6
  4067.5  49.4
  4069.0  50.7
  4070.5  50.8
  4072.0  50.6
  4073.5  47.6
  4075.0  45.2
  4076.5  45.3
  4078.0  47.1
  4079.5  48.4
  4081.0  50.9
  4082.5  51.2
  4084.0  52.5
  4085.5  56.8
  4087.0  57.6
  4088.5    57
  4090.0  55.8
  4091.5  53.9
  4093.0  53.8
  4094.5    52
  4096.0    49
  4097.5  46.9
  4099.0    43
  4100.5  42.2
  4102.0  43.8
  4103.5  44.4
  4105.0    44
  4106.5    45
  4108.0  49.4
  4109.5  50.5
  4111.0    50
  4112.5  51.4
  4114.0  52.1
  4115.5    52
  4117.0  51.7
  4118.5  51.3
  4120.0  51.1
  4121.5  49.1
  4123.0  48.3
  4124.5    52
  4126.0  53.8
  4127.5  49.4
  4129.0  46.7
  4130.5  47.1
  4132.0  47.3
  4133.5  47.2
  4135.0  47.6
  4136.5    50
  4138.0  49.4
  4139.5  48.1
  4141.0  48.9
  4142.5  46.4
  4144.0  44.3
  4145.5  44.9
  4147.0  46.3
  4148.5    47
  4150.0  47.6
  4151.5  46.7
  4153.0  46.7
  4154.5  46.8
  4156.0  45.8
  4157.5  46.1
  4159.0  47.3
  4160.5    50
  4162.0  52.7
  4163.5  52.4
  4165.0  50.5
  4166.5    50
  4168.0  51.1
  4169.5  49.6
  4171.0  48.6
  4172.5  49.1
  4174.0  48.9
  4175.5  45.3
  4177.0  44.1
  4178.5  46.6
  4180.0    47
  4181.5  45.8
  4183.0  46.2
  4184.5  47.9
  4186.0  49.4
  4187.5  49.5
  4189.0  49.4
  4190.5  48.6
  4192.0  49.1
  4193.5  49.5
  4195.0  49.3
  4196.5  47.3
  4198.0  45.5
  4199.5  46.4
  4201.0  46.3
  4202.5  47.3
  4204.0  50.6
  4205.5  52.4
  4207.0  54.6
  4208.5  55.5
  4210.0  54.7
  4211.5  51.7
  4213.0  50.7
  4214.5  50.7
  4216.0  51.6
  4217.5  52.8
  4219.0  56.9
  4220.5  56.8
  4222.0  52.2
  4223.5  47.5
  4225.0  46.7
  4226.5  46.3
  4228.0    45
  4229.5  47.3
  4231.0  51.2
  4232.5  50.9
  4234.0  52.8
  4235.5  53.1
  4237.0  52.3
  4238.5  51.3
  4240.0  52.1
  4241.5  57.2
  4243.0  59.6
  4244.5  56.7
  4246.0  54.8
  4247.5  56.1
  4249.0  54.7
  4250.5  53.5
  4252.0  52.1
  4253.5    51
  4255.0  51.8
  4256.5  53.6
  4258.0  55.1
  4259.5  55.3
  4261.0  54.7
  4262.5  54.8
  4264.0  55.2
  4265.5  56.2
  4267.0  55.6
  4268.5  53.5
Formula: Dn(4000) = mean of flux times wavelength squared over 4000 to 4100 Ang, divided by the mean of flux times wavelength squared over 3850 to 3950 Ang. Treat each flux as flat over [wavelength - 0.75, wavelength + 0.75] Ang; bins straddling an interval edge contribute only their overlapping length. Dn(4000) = 1.93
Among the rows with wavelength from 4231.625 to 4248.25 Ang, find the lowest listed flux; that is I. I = 50.9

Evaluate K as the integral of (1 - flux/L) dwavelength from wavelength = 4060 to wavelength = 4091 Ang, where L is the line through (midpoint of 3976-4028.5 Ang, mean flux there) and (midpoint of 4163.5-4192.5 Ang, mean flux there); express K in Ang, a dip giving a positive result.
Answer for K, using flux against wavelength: -1.4 Ang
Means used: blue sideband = 47.9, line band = 50.3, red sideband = 48.3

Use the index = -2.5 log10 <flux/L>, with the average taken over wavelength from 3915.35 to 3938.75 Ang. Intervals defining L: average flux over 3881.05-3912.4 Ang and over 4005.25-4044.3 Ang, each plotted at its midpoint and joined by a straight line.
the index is 0.46 mag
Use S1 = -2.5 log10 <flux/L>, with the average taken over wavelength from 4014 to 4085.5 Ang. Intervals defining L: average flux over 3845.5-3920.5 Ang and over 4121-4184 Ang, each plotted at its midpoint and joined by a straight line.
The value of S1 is -0.21 mag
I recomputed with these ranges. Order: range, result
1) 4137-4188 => 44.1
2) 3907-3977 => 12.9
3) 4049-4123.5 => 42.2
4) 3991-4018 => 45.3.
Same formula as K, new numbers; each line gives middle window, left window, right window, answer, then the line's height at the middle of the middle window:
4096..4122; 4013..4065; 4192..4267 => 1.2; 50.5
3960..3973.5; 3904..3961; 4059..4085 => 5.9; 34.7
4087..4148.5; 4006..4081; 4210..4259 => 1.9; 50.6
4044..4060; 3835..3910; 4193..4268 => -4.2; 39.6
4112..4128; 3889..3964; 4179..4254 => -2.5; 44.1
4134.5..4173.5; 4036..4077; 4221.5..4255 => 2.0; 50.8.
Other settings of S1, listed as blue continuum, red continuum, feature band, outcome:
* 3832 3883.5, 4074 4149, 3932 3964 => 0.14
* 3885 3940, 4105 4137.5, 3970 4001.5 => -0.14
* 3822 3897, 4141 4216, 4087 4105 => -0.17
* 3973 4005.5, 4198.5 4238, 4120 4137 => -0.02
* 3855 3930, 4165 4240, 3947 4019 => -0.13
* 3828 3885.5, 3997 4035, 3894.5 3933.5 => 0.04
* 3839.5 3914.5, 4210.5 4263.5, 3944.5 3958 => -0.12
